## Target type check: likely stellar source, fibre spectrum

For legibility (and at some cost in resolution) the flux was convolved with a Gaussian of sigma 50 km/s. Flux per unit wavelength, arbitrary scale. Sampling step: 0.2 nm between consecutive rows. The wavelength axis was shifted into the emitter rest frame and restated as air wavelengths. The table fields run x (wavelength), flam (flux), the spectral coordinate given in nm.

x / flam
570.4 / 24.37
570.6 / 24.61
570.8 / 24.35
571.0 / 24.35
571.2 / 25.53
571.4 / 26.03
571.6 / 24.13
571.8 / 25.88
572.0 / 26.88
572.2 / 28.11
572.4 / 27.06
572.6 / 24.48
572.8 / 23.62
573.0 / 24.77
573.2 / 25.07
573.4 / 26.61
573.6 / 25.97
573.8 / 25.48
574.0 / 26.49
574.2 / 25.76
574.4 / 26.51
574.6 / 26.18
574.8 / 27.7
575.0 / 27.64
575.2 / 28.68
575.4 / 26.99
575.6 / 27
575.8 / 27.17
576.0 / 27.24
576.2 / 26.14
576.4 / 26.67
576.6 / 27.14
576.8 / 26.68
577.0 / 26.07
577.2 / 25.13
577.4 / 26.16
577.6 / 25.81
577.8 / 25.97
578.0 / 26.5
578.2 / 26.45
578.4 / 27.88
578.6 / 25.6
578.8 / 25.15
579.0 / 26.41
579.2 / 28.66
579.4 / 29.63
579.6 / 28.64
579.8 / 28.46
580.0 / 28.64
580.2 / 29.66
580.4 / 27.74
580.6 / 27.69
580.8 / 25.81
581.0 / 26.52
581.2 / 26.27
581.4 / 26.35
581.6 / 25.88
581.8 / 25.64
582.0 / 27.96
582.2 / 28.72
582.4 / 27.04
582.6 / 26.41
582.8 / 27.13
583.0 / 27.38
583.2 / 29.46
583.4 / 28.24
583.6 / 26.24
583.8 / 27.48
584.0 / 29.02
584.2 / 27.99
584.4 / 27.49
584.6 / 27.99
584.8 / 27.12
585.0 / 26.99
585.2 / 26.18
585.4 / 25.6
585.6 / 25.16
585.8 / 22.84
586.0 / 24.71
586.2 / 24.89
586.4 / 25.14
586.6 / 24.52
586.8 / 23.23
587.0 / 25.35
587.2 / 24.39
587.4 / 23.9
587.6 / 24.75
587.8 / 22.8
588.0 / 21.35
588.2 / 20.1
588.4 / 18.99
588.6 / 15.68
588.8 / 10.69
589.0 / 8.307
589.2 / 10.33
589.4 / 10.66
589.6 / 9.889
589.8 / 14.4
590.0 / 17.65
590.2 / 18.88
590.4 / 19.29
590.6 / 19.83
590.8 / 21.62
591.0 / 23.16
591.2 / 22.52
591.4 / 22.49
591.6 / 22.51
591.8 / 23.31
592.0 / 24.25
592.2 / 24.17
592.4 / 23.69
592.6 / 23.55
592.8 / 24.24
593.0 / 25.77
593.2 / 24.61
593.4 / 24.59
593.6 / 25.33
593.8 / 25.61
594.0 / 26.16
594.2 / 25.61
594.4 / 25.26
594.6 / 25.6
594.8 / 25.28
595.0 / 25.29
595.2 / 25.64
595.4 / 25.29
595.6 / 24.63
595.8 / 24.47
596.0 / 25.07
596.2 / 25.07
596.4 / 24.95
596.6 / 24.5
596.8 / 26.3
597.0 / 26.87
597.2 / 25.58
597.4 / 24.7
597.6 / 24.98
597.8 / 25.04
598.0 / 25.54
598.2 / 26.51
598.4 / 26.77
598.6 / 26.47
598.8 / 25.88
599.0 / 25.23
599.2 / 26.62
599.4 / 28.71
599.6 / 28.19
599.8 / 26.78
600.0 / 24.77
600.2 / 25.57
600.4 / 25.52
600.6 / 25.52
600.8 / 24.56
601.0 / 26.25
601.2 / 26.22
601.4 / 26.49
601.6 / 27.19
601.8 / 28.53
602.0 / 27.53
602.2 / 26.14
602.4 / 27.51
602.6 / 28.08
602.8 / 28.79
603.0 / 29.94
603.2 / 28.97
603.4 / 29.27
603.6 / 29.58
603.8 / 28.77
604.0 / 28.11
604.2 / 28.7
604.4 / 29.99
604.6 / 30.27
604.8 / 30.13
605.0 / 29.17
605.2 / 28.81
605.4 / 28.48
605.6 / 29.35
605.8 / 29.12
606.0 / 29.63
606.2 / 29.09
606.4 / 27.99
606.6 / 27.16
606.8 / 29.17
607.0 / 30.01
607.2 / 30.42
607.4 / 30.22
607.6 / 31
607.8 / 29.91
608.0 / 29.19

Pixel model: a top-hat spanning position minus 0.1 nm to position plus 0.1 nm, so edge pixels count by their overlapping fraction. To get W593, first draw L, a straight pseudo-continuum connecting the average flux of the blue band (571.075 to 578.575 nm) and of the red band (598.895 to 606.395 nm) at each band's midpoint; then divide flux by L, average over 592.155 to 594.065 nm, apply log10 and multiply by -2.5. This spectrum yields 0.11 mag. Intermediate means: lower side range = 26.3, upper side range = 27.9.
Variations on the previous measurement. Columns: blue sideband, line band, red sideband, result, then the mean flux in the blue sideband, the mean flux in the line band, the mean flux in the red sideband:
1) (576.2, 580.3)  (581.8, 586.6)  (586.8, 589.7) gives -0.24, 27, 26.8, 17.8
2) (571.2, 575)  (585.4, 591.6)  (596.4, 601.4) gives 0.28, 26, 20.1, 26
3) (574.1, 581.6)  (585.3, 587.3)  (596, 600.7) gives 0.08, 27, 24.6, 25.9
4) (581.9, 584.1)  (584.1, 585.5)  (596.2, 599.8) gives 0.02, 27.7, 27.1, 26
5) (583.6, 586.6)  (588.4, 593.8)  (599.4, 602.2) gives 0.31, 26.3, 19.8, 26.5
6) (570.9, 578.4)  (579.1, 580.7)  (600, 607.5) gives -0.08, 26.2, 28.6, 28.2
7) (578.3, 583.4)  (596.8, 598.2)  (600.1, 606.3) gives 0.09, 27.4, 25.6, 28.1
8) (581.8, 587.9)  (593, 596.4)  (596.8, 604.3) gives 0.06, 26.2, 25.2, 26.9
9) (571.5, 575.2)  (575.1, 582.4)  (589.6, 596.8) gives -0.07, 26.1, 27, 23.4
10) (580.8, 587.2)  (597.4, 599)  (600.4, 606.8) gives 0.08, 26.4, 25.8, 28.2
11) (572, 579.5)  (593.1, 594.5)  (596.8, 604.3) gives 0.06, 26.5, 25.3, 26.9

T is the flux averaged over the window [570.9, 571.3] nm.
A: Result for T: 24.9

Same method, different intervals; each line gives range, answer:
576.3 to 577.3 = 26.3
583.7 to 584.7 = 28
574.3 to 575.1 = 27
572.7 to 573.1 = 24.2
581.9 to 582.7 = 27.5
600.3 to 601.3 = 25.6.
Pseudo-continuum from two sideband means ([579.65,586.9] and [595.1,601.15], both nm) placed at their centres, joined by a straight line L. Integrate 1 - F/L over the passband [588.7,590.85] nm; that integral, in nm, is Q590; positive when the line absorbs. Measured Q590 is 0.96 nm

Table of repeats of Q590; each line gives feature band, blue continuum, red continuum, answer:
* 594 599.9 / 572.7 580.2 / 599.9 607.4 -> 0.433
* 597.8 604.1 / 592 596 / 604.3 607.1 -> 0.094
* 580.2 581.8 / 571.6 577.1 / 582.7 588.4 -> -0.054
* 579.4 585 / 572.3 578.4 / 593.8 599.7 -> -0.302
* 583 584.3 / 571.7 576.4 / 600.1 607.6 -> -0.048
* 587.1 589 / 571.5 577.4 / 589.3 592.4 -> 0.116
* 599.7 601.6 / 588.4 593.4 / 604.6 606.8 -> -0.010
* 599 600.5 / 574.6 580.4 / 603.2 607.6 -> 0.120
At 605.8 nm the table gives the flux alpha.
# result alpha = 29.12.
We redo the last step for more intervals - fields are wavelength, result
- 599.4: 28.71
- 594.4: 25.26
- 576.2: 26.14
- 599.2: 26.62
